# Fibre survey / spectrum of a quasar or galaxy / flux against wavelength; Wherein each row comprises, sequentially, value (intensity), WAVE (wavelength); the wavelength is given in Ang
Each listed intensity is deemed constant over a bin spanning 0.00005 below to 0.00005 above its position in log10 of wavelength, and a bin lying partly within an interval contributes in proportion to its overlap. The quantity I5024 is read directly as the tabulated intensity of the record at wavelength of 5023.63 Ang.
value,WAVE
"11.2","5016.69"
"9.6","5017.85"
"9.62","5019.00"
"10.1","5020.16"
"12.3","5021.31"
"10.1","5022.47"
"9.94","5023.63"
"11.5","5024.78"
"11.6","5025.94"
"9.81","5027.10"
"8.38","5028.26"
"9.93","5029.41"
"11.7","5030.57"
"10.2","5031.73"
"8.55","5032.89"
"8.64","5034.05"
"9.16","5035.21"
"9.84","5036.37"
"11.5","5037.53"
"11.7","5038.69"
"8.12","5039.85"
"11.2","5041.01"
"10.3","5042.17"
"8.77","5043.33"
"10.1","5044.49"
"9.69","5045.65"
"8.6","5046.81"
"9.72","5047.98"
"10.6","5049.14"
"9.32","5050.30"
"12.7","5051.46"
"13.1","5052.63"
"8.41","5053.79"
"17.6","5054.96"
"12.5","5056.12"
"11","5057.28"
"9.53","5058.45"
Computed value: 9.94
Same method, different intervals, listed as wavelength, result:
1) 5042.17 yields 10.3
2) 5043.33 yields 8.77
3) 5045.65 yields 9.69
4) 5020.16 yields 10.1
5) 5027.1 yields 9.81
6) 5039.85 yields 8.12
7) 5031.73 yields 10.2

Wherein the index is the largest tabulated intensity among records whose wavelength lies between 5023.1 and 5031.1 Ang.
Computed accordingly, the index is 11.7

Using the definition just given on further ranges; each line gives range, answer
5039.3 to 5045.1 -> 11.2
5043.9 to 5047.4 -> 10.1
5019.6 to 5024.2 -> 12.3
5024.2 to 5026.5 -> 11.6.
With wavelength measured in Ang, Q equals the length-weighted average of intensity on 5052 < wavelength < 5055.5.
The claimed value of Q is 12.9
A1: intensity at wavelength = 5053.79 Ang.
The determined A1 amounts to 8.41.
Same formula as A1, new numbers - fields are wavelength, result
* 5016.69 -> 11.2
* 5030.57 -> 11.7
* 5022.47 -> 10.1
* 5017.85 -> 9.6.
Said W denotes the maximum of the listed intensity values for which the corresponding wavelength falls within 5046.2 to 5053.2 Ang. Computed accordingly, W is 13.1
